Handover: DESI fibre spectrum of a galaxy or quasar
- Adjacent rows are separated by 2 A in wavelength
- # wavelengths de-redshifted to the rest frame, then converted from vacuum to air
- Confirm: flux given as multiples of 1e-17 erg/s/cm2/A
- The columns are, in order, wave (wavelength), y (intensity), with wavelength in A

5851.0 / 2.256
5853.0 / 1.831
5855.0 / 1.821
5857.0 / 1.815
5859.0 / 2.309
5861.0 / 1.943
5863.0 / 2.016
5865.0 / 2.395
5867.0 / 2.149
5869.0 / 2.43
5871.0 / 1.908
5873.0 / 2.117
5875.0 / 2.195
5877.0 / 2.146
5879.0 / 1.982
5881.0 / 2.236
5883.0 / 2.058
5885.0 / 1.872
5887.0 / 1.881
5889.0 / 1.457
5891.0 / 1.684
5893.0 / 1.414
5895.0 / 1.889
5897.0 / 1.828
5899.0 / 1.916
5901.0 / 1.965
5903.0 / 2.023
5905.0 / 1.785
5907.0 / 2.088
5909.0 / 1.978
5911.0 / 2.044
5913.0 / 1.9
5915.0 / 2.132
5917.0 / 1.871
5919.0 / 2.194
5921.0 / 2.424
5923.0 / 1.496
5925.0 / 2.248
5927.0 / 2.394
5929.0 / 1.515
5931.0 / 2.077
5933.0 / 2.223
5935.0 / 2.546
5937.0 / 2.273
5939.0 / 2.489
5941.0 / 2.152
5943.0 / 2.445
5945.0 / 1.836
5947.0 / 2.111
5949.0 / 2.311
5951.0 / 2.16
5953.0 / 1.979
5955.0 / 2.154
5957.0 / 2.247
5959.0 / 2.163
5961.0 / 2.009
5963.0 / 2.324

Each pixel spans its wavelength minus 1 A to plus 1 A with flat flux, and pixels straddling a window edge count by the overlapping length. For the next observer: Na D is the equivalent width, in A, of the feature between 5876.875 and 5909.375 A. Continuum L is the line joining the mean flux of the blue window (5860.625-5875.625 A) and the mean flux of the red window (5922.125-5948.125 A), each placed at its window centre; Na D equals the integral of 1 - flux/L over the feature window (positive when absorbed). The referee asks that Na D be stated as 4.0 A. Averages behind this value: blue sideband 2.15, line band 1.89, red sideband 2.14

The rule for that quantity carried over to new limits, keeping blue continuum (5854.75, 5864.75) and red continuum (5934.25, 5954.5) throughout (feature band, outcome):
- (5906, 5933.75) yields 1.6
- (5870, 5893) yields 1.5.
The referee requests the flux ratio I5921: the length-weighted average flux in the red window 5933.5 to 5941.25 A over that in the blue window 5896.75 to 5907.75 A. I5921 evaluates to 1.2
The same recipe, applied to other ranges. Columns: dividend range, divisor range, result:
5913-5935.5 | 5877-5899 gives 1.13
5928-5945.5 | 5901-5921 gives 1.08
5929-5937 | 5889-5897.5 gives 1.31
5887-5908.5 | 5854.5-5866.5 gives 0.88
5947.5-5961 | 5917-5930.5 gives 1.06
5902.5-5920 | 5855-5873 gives 0.95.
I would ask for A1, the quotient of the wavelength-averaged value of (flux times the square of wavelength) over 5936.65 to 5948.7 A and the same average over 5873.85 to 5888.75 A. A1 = 1.1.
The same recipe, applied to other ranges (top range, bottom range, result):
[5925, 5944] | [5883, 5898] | 1.30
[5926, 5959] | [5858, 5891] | 1.09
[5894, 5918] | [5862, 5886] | 0.93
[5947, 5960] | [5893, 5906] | 1.18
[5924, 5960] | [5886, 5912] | 1.20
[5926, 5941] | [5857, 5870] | 1.04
